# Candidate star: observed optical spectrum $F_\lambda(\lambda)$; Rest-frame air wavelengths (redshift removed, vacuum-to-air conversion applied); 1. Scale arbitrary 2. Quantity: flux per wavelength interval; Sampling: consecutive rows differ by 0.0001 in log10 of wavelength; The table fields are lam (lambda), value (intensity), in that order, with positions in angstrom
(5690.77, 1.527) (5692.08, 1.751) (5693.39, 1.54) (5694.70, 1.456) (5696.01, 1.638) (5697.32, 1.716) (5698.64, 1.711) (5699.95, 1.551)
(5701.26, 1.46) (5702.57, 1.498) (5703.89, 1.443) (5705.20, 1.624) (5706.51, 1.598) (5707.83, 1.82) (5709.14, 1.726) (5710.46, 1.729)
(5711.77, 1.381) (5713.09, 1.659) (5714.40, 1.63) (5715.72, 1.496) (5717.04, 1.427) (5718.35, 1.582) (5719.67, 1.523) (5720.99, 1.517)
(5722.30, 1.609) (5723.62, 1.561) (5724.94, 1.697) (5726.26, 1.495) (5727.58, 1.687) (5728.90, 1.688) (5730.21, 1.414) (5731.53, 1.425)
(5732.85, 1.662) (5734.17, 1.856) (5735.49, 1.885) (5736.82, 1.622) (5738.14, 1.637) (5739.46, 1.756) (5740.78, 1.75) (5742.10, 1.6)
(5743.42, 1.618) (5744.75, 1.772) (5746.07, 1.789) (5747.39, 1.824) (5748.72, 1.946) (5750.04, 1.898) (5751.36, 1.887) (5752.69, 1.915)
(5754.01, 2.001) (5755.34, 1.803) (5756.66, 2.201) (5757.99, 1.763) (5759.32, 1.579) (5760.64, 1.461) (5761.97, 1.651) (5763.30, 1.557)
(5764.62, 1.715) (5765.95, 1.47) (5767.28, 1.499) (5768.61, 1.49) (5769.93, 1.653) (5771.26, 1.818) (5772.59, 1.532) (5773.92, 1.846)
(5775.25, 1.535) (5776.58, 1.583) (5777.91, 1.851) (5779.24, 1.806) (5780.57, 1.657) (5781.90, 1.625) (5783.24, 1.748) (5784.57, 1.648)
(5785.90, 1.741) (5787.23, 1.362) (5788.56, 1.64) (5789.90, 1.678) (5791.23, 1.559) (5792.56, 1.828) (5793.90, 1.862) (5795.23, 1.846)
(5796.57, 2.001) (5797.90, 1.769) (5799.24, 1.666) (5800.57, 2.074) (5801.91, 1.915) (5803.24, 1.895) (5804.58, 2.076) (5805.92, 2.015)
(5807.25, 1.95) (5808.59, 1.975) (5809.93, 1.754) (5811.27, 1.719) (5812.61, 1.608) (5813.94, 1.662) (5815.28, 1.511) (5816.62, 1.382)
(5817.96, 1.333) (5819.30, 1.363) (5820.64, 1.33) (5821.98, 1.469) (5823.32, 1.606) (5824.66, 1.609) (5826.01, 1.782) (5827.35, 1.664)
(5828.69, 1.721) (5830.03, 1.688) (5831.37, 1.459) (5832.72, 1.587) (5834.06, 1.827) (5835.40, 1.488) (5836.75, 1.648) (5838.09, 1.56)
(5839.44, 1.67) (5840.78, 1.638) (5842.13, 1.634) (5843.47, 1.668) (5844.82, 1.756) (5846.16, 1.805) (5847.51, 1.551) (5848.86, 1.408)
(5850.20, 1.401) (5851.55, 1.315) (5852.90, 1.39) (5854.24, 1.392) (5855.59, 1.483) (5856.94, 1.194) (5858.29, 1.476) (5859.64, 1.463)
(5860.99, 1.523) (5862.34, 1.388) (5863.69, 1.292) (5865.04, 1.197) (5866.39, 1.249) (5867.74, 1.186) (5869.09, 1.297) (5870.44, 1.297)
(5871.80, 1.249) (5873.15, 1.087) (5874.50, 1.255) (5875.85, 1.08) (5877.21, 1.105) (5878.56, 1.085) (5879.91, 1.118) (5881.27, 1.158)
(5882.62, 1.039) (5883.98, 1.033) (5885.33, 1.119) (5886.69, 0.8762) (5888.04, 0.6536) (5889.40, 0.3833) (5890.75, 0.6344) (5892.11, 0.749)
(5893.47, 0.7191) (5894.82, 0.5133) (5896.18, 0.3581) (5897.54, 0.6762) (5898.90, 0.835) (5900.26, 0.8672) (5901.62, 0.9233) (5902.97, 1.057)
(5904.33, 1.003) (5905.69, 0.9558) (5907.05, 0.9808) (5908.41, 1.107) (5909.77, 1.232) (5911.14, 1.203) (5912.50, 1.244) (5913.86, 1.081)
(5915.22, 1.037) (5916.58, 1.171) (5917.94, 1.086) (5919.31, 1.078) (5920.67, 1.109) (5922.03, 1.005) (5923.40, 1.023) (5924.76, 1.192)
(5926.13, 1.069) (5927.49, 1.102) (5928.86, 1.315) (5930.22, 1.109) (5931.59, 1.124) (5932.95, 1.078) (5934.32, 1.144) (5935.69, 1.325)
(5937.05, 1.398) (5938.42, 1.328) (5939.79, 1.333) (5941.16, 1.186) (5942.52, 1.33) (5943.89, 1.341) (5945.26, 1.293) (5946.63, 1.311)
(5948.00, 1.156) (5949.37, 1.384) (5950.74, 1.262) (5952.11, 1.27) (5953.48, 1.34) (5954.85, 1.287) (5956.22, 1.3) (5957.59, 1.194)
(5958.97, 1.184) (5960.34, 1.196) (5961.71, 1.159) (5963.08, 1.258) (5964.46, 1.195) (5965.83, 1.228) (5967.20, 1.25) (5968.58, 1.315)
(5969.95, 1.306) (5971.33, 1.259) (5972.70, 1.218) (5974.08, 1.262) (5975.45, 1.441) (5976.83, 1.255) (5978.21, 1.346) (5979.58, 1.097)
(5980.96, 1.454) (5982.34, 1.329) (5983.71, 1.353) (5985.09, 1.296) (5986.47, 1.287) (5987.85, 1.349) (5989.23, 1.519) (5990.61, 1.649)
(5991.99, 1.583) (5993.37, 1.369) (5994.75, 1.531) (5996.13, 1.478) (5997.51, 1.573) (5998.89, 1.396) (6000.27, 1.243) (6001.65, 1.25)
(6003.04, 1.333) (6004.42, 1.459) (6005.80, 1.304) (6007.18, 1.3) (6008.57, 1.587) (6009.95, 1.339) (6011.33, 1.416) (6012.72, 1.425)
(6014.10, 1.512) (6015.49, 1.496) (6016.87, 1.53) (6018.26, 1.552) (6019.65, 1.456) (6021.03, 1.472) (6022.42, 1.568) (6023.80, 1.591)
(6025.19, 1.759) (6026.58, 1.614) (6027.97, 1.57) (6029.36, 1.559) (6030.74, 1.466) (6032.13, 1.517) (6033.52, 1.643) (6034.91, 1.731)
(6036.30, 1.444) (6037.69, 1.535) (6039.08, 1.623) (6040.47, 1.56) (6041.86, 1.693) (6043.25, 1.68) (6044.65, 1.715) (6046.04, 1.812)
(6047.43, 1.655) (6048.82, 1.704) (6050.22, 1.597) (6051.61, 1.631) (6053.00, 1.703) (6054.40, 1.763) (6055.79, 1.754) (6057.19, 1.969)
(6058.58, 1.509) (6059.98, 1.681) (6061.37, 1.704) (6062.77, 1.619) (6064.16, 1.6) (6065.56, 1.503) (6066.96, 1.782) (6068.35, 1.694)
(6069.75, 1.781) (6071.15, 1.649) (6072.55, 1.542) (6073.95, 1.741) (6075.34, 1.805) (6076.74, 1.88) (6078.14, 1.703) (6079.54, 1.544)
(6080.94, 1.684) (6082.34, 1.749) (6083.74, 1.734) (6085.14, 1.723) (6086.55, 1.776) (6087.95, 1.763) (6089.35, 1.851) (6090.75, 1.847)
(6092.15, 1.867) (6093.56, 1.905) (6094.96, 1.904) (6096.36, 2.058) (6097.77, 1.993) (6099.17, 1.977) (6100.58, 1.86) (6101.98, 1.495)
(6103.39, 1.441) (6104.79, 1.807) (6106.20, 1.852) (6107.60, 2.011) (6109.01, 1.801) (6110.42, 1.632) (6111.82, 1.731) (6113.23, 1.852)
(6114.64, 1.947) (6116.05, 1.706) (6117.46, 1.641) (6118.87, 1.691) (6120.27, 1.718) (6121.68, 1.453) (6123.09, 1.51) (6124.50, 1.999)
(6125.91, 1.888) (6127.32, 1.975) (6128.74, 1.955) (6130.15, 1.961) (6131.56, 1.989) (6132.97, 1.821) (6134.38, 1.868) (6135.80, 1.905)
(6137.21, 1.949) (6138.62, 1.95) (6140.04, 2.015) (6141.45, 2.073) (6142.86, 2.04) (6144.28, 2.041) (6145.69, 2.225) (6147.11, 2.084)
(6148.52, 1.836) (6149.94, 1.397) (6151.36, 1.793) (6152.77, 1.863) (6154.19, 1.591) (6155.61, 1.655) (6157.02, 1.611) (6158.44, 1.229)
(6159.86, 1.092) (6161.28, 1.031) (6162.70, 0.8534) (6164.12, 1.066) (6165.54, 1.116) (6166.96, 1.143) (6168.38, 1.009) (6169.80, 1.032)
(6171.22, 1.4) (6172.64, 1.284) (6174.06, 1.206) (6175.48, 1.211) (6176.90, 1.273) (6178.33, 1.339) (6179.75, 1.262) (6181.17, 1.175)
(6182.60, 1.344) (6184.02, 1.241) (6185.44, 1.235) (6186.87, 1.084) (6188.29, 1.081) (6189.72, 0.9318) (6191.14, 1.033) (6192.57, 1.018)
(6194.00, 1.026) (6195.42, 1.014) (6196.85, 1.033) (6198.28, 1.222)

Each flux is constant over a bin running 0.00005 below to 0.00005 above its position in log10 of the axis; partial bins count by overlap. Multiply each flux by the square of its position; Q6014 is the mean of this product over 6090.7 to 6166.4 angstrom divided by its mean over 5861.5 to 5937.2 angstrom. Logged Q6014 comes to 1.8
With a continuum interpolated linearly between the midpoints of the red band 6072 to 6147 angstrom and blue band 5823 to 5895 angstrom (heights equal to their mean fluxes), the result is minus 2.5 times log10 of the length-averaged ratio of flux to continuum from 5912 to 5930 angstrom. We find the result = 0.283 mag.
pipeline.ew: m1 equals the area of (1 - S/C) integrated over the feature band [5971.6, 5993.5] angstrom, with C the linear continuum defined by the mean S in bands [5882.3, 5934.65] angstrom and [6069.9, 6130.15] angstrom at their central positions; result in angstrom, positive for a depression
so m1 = -1.3 angstrom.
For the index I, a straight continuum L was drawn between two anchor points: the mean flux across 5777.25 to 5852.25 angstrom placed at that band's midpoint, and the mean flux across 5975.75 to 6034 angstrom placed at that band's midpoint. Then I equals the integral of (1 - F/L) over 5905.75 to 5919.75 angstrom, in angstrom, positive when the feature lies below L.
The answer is 4.0 angstrom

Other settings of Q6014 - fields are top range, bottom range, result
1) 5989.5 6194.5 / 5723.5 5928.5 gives 1.20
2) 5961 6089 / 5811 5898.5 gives 1.24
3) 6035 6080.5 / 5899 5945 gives 1.54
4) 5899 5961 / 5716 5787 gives 0.74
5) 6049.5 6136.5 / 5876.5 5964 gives 1.73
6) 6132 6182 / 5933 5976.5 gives 1.29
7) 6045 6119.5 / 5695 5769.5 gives 1.19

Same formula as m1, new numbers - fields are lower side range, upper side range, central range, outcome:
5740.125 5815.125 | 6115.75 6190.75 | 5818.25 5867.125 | 5.6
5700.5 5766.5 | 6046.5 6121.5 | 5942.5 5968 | 6.8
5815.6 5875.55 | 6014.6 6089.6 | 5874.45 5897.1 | 9.7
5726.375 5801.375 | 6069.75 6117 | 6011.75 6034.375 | 2.8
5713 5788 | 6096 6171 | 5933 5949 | 3.9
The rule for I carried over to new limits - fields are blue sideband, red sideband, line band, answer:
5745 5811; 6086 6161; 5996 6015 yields 4.1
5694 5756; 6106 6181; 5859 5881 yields 5.5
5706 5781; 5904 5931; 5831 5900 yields 3.3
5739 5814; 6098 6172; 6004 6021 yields 2.6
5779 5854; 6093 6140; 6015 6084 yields 5.6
